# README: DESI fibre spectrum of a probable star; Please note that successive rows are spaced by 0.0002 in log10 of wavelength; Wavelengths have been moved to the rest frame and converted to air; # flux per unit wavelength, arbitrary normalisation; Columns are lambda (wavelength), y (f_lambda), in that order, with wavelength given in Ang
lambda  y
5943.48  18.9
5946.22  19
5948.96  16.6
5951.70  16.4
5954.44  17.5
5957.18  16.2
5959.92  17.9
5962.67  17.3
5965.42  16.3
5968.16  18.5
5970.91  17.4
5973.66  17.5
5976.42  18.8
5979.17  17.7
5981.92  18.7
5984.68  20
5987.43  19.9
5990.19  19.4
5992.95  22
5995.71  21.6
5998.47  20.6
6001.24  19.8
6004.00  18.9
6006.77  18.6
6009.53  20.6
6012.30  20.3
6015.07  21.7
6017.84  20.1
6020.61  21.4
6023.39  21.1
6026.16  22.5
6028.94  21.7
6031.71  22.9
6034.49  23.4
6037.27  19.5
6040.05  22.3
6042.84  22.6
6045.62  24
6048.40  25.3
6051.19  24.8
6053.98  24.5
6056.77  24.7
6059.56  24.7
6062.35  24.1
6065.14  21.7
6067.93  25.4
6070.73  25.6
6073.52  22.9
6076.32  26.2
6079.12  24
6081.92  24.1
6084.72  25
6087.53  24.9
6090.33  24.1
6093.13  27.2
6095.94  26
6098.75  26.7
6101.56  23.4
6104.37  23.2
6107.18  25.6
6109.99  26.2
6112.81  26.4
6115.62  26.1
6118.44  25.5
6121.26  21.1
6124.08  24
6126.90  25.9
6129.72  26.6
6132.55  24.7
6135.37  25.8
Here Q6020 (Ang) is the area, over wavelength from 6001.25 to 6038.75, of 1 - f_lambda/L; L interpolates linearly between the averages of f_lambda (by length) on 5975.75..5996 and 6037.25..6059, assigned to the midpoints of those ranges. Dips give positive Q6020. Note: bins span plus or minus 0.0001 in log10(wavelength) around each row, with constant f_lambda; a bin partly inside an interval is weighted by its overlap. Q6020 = 1.70 Ang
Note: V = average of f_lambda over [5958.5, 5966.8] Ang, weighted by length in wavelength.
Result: 17.2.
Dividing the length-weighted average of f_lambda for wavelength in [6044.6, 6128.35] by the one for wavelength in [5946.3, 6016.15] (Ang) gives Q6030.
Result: 1.3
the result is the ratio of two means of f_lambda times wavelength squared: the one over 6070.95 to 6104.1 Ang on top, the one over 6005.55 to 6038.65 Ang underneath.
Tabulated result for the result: 1.20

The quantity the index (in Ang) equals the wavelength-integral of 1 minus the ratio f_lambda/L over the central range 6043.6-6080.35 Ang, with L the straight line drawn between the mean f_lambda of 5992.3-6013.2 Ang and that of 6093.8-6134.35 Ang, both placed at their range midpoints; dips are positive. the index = -2.6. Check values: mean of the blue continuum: 20.2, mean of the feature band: 24.4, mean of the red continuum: 25.1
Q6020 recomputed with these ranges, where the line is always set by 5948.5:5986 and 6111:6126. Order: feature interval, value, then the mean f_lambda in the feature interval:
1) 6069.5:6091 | -1.6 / 24.6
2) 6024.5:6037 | -1.0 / 22.3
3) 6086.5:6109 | -1.4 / 25.2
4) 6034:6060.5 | -2.7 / 23.6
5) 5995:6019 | -0.9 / 20.2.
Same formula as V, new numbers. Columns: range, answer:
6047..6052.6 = 25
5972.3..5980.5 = 18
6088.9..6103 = 25.5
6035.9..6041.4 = 20.9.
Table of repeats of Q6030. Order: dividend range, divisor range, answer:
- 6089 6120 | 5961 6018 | 1.32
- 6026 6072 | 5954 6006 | 1.25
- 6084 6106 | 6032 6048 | 1.11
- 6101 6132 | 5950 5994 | 1.37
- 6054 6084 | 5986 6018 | 1.20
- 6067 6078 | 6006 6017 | 1.22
